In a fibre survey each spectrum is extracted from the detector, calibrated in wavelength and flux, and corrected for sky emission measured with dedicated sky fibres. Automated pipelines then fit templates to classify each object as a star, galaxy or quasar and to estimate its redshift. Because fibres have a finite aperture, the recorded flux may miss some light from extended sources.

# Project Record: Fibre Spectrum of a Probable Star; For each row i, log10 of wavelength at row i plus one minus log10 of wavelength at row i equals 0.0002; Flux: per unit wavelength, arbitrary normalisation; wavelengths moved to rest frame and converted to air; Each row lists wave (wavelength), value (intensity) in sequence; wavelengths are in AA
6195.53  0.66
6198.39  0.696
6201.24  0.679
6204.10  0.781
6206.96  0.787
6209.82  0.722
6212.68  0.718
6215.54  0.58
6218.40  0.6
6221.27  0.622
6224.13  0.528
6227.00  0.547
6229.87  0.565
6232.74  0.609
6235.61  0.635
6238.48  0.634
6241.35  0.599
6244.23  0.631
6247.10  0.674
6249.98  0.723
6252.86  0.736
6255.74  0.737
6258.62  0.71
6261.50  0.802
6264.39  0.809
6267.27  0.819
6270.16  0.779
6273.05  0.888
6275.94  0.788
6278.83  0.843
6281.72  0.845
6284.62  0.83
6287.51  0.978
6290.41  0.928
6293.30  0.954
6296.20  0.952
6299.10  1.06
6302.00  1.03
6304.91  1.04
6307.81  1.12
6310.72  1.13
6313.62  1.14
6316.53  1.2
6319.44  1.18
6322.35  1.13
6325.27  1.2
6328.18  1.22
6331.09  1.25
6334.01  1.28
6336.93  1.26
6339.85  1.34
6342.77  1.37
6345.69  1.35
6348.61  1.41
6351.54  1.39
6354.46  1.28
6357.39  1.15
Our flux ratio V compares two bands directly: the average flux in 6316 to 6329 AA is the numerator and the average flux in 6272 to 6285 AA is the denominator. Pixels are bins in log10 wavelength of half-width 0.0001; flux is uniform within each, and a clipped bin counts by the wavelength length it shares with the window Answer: 1.4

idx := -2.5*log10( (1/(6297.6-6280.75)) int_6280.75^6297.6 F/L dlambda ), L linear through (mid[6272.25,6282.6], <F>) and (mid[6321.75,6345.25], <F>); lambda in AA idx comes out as 0.013 mag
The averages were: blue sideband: 0.838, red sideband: 1.26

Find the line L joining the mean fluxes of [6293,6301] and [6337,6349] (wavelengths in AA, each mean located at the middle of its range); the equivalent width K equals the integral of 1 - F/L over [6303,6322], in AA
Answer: -0.3 AA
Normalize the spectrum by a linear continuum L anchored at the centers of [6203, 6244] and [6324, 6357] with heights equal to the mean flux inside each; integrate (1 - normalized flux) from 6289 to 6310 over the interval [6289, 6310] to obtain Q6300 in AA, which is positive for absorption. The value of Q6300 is 1.0 AA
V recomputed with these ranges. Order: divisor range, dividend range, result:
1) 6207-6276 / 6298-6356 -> 1.78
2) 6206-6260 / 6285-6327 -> 1.65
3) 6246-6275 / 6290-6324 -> 1.40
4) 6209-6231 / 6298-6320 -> 1.83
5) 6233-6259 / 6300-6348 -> 1.79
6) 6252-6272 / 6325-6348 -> 1.67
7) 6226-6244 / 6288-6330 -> 1.81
